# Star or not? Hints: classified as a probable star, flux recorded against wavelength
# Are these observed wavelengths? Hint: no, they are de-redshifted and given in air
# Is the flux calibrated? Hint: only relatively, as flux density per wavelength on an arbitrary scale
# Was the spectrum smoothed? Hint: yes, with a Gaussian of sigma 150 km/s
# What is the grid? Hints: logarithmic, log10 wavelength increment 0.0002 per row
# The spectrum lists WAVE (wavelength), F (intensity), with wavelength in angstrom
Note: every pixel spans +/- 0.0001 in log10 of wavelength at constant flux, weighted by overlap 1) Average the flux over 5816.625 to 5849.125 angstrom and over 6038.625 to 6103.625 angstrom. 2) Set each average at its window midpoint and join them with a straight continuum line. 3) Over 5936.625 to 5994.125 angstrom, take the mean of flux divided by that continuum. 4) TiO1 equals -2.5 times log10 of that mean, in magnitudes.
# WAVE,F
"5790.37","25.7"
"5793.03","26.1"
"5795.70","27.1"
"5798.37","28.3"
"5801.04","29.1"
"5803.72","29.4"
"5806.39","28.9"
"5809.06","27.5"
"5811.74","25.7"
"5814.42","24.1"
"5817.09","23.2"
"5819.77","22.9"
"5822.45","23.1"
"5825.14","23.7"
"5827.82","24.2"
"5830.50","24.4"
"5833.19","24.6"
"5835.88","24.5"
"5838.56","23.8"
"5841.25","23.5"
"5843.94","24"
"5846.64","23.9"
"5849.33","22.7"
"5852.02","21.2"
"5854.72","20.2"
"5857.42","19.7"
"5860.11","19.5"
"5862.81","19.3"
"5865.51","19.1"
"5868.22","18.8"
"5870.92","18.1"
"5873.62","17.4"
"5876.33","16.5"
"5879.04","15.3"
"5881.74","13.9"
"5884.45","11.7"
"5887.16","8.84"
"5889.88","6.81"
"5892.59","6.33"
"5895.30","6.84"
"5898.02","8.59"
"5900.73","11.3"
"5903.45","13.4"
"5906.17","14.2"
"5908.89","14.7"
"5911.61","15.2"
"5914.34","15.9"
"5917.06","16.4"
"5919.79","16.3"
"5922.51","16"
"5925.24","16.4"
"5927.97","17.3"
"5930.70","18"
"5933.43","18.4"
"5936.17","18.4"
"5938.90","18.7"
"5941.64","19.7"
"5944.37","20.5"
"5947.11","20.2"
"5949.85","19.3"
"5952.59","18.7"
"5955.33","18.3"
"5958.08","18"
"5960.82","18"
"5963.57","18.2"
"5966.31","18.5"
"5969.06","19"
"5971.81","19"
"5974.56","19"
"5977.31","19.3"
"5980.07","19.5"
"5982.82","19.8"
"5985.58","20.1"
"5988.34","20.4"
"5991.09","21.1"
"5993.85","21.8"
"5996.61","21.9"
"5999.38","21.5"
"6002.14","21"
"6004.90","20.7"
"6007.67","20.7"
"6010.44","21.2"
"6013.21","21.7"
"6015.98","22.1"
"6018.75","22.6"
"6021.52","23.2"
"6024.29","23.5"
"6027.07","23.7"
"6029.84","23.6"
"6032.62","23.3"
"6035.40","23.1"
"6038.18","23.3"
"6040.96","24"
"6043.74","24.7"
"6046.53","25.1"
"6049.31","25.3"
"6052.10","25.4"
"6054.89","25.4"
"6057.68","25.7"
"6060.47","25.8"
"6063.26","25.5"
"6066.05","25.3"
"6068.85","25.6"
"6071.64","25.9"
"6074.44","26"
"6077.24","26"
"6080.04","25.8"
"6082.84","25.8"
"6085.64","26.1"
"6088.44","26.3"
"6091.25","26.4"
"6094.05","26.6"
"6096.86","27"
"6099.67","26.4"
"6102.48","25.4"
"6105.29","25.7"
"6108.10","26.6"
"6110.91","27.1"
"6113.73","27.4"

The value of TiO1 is 0.27 mag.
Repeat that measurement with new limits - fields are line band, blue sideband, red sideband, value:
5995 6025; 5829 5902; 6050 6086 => 0.07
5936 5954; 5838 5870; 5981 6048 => 0.12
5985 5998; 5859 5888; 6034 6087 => 0.04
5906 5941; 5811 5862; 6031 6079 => 0.38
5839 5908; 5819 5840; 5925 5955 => 0.34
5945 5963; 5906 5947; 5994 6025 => 0.00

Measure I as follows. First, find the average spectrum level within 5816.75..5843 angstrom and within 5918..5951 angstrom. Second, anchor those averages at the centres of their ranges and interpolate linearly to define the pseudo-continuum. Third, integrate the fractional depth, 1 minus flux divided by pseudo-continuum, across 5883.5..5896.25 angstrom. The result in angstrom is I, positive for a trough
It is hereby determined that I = 7.79 angstrom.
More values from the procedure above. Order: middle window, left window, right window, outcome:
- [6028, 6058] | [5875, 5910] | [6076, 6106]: -2.4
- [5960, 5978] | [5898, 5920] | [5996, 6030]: 0.0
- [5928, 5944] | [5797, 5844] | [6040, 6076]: 4.2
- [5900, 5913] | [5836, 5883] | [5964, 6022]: 4.1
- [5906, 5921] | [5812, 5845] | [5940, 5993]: 3.9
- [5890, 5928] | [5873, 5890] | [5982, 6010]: 5.1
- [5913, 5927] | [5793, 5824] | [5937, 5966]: 2.9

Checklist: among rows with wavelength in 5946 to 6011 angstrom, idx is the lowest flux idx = 18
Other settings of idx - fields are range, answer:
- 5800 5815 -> 24.1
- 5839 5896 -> 6.33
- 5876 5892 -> 6.81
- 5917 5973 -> 16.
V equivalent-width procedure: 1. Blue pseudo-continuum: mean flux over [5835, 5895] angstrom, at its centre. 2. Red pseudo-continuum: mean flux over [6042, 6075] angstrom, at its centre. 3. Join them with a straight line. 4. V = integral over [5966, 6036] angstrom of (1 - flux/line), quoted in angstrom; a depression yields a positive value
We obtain 5.86 angstrom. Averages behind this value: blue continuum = 17.7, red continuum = 25.4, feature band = 21.2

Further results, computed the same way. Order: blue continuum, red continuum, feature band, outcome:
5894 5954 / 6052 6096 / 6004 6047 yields -0.28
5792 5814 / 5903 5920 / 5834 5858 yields -0.04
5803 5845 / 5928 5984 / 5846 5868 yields 2.67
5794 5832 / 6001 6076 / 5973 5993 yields 3.62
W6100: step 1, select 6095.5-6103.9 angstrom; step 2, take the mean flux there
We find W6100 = 26.3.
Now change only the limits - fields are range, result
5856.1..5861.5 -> 19.6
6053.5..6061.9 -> 25.6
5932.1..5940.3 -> 18.5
